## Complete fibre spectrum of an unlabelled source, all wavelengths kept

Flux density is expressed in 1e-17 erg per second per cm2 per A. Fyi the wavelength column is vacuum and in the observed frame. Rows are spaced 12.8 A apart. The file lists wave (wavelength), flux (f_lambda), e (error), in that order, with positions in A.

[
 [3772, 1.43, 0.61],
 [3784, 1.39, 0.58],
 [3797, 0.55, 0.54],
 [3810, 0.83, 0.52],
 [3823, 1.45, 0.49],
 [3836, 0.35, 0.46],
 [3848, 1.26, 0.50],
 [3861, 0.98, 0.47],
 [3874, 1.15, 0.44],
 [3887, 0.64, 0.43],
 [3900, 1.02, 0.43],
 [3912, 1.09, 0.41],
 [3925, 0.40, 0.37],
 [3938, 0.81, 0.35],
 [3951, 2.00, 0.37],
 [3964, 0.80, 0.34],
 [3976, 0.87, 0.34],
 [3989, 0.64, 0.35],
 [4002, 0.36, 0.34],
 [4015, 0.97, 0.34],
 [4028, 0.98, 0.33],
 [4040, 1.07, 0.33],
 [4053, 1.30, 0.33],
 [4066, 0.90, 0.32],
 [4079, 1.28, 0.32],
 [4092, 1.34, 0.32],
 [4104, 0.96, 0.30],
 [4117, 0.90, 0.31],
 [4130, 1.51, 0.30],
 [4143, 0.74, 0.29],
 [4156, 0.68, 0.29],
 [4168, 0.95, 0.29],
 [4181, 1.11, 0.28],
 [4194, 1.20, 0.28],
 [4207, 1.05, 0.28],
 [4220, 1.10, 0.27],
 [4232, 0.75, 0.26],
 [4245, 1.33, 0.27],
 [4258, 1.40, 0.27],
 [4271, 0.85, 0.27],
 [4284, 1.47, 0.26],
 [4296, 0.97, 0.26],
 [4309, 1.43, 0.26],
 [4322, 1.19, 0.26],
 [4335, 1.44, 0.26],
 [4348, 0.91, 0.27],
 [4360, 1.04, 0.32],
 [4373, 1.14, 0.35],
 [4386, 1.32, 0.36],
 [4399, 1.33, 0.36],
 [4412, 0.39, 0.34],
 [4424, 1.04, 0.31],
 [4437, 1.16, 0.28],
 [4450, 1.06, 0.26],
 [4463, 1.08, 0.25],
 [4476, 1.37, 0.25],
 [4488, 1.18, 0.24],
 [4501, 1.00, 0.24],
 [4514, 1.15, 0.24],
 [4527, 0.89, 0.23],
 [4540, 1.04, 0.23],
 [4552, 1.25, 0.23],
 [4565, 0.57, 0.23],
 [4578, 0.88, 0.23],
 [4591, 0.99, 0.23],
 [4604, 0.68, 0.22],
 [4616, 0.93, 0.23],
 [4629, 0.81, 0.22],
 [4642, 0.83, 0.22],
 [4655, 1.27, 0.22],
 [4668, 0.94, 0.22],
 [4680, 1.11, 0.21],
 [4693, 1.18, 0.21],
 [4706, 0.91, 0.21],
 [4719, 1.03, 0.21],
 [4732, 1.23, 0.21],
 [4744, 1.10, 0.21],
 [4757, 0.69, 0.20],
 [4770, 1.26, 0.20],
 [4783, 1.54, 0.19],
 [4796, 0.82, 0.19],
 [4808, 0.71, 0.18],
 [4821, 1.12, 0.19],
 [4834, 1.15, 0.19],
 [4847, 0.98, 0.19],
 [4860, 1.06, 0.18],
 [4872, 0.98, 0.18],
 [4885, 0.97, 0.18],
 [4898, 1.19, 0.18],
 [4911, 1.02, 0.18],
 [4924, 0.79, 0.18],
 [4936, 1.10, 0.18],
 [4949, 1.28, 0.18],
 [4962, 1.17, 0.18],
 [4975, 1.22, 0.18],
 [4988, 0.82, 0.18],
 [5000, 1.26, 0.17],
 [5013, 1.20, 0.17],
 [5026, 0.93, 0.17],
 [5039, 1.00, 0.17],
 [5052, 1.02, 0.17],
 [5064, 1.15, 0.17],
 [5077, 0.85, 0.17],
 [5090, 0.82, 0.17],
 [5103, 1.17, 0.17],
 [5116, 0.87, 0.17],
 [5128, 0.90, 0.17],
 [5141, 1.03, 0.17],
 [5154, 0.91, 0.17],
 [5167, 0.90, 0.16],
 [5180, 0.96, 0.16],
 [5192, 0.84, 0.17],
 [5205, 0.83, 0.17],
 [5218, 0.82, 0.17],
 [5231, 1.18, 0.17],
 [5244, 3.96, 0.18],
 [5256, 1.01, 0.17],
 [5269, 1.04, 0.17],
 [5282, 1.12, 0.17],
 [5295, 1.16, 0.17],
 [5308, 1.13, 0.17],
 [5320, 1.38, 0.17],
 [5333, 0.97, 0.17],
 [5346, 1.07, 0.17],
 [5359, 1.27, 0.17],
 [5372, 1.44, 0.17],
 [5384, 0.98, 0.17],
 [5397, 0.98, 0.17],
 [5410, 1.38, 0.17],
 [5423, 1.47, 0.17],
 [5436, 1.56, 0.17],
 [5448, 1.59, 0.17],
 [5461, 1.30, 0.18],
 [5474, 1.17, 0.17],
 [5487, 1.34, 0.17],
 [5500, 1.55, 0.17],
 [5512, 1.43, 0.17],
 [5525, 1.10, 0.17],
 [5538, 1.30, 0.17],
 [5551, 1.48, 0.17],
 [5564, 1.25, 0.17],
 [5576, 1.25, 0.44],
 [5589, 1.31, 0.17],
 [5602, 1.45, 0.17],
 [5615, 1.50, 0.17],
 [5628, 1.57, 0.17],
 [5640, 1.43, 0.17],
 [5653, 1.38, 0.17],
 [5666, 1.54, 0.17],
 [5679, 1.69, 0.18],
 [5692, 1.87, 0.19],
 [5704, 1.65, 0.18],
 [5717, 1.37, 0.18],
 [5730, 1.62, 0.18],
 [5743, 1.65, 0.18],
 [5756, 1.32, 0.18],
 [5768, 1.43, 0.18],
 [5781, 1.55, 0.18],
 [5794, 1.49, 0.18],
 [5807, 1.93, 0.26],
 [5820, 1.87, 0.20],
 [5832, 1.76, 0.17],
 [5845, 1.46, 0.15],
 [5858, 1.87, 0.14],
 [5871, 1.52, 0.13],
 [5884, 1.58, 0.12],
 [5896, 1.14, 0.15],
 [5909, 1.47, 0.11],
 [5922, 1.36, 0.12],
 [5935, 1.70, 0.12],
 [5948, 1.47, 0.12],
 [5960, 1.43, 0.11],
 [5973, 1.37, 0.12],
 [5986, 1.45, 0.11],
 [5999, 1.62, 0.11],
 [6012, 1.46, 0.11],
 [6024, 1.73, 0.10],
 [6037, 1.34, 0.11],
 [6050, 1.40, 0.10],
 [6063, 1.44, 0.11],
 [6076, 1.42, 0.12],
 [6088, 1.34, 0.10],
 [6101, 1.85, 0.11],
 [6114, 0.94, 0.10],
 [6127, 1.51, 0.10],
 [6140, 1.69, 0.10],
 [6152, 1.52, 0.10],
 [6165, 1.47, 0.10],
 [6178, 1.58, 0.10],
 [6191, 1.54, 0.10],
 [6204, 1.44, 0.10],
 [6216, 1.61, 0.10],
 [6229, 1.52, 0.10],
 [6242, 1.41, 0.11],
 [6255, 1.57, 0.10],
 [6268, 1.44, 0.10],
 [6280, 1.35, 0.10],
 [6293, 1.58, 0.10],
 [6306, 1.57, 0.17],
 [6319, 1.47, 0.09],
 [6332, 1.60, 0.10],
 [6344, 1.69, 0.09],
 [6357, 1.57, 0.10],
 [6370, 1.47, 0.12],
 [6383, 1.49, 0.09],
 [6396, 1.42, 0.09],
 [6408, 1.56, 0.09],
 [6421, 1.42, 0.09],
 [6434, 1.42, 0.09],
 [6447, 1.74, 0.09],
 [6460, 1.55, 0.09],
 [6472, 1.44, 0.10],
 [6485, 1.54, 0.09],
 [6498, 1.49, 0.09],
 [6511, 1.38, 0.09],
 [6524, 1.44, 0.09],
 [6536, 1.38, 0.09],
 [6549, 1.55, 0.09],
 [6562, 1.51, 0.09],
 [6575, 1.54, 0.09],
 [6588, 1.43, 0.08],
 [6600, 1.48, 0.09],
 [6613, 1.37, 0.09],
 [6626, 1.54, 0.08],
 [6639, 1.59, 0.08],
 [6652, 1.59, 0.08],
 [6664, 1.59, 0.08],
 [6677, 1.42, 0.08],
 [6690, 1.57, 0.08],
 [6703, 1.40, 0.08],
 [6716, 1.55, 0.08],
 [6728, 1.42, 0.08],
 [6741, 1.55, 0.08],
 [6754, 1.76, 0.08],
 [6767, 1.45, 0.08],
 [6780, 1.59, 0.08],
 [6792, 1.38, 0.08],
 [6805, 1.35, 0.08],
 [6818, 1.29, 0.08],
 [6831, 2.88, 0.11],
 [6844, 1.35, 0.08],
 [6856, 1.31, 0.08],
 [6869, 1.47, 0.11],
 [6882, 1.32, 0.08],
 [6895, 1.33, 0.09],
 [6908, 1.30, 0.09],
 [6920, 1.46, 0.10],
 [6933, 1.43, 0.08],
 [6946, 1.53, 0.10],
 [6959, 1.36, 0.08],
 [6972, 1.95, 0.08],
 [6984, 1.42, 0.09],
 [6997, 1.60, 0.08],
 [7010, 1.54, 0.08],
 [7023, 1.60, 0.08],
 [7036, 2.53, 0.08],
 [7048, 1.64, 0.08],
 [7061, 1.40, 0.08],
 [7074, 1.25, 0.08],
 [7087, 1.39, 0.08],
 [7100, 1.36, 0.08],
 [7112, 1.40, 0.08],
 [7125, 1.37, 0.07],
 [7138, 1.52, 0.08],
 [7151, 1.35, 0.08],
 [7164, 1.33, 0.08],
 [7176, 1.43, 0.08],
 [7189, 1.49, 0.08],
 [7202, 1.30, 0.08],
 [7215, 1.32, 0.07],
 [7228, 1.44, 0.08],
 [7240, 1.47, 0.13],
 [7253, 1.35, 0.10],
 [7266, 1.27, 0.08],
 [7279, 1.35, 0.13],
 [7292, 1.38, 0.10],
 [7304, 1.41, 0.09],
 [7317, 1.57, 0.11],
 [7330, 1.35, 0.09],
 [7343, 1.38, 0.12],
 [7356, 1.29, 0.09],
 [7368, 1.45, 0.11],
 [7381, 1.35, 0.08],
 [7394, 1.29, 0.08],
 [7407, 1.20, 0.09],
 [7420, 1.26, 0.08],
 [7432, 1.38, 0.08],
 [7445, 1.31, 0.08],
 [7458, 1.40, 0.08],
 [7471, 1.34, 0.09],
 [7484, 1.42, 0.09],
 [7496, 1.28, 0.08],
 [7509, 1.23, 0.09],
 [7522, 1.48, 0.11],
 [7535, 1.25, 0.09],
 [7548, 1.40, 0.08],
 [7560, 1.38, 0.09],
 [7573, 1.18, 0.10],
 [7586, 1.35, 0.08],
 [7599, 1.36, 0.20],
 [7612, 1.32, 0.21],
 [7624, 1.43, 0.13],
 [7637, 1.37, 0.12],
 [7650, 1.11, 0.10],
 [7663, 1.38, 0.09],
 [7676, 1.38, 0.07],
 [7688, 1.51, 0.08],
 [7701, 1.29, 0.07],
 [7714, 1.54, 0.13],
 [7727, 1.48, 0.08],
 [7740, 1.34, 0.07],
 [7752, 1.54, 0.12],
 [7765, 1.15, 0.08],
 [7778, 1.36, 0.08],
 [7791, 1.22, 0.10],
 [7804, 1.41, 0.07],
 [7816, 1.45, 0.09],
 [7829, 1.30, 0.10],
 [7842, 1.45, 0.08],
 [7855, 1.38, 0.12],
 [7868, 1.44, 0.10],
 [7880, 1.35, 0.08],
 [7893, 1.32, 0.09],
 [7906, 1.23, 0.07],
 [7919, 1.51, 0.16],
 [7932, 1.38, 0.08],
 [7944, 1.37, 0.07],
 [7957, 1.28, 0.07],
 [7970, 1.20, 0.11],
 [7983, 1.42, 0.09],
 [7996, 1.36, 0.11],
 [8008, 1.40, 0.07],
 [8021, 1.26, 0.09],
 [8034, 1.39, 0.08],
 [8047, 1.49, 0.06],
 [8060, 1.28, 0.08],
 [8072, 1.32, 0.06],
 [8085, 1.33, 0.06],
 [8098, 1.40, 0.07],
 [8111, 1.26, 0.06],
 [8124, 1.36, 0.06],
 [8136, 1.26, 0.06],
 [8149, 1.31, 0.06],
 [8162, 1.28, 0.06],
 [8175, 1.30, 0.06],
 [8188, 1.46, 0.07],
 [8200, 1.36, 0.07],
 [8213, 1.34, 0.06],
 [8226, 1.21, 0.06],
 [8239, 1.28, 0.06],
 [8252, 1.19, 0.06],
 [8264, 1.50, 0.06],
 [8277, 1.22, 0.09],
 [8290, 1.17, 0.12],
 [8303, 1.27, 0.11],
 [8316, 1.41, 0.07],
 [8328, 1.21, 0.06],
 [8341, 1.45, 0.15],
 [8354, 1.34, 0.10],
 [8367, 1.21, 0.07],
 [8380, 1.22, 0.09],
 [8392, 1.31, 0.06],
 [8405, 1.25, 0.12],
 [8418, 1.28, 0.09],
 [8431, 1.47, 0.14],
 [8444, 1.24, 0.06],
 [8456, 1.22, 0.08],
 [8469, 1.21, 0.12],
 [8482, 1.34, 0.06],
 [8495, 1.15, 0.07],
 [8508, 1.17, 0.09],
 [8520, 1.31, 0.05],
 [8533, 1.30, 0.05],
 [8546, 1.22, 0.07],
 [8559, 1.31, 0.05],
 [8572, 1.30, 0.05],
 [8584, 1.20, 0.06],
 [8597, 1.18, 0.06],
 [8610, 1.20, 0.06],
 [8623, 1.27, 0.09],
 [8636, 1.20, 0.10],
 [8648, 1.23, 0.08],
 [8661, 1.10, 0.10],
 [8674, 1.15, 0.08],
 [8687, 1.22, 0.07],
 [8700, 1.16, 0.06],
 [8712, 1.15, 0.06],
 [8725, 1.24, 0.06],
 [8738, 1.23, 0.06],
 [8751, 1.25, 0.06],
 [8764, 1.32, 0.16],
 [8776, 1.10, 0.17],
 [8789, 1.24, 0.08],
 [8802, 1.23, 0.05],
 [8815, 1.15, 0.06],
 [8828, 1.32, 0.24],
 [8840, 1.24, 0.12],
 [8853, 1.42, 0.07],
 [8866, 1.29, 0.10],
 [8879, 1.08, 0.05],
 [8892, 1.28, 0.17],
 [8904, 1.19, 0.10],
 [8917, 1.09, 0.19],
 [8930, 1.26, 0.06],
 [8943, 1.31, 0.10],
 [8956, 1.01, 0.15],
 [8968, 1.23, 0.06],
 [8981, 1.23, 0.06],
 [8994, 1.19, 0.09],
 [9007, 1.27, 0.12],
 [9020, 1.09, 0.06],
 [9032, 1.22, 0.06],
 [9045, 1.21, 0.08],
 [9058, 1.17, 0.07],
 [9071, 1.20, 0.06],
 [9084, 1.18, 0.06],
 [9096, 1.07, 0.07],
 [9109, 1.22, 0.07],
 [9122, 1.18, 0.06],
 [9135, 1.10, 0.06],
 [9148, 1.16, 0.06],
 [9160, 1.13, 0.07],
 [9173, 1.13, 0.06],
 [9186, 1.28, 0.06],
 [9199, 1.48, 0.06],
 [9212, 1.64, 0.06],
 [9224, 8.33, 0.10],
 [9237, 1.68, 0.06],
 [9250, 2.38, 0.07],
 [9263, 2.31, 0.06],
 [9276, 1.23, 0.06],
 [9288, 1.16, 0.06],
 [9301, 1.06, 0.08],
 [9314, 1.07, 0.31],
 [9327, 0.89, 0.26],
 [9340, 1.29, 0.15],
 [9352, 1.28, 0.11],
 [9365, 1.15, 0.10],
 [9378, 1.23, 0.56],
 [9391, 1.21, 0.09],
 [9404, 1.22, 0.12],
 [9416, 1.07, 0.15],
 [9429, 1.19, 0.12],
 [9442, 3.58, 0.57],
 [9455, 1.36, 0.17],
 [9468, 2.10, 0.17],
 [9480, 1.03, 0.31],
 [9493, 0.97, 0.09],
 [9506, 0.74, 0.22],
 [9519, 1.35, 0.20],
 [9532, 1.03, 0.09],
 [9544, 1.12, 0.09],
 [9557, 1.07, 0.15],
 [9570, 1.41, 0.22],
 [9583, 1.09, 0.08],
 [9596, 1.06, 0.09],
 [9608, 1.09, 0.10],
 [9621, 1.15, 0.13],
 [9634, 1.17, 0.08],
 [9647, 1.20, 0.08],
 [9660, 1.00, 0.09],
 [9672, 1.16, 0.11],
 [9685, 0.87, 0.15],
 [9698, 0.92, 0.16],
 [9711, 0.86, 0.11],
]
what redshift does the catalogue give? 0.41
